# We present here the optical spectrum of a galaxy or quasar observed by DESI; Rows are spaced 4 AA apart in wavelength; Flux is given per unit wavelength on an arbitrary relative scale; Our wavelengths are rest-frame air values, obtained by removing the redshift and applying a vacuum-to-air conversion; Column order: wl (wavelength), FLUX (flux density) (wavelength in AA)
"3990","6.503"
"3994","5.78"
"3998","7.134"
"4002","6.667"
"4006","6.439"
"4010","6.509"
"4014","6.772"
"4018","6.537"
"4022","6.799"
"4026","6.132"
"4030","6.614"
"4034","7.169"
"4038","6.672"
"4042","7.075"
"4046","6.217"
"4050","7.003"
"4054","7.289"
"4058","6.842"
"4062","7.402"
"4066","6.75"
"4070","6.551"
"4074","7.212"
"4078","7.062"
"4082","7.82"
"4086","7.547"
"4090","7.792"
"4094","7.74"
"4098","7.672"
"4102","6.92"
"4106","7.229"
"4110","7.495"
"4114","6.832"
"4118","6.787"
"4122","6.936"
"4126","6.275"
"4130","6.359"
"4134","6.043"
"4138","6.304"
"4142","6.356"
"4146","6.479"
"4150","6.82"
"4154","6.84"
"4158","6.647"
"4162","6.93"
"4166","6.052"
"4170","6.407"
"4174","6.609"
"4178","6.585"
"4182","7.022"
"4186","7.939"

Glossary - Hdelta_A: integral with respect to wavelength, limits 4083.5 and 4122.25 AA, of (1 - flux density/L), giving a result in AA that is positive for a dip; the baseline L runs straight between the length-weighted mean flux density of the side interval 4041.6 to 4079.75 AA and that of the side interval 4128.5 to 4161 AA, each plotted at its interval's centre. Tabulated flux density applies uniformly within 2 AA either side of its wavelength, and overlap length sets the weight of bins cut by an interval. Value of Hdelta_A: -3.47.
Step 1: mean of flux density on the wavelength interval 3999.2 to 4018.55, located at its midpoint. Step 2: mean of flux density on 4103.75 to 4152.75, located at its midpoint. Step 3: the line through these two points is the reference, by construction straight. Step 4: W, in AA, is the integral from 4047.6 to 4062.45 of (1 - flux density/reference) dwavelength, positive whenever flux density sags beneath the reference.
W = -1.01 AA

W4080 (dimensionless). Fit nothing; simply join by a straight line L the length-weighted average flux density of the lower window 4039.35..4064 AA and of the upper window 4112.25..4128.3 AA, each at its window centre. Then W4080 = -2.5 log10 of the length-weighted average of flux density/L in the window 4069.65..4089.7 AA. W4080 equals -0.075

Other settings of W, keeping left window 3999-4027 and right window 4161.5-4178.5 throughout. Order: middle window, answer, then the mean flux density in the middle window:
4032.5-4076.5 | -2.5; 6.92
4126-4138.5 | 0.5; 6.23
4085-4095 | -1.8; 7.7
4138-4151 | 0.0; 6.49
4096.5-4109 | -1.4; 7.28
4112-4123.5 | -0.6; 6.85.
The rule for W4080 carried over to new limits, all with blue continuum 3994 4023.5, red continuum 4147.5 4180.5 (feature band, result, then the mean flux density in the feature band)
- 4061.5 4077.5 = -0.052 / 6.95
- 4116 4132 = 0.005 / 6.59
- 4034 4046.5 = -0.026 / 6.79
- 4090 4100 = -0.167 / 7.72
